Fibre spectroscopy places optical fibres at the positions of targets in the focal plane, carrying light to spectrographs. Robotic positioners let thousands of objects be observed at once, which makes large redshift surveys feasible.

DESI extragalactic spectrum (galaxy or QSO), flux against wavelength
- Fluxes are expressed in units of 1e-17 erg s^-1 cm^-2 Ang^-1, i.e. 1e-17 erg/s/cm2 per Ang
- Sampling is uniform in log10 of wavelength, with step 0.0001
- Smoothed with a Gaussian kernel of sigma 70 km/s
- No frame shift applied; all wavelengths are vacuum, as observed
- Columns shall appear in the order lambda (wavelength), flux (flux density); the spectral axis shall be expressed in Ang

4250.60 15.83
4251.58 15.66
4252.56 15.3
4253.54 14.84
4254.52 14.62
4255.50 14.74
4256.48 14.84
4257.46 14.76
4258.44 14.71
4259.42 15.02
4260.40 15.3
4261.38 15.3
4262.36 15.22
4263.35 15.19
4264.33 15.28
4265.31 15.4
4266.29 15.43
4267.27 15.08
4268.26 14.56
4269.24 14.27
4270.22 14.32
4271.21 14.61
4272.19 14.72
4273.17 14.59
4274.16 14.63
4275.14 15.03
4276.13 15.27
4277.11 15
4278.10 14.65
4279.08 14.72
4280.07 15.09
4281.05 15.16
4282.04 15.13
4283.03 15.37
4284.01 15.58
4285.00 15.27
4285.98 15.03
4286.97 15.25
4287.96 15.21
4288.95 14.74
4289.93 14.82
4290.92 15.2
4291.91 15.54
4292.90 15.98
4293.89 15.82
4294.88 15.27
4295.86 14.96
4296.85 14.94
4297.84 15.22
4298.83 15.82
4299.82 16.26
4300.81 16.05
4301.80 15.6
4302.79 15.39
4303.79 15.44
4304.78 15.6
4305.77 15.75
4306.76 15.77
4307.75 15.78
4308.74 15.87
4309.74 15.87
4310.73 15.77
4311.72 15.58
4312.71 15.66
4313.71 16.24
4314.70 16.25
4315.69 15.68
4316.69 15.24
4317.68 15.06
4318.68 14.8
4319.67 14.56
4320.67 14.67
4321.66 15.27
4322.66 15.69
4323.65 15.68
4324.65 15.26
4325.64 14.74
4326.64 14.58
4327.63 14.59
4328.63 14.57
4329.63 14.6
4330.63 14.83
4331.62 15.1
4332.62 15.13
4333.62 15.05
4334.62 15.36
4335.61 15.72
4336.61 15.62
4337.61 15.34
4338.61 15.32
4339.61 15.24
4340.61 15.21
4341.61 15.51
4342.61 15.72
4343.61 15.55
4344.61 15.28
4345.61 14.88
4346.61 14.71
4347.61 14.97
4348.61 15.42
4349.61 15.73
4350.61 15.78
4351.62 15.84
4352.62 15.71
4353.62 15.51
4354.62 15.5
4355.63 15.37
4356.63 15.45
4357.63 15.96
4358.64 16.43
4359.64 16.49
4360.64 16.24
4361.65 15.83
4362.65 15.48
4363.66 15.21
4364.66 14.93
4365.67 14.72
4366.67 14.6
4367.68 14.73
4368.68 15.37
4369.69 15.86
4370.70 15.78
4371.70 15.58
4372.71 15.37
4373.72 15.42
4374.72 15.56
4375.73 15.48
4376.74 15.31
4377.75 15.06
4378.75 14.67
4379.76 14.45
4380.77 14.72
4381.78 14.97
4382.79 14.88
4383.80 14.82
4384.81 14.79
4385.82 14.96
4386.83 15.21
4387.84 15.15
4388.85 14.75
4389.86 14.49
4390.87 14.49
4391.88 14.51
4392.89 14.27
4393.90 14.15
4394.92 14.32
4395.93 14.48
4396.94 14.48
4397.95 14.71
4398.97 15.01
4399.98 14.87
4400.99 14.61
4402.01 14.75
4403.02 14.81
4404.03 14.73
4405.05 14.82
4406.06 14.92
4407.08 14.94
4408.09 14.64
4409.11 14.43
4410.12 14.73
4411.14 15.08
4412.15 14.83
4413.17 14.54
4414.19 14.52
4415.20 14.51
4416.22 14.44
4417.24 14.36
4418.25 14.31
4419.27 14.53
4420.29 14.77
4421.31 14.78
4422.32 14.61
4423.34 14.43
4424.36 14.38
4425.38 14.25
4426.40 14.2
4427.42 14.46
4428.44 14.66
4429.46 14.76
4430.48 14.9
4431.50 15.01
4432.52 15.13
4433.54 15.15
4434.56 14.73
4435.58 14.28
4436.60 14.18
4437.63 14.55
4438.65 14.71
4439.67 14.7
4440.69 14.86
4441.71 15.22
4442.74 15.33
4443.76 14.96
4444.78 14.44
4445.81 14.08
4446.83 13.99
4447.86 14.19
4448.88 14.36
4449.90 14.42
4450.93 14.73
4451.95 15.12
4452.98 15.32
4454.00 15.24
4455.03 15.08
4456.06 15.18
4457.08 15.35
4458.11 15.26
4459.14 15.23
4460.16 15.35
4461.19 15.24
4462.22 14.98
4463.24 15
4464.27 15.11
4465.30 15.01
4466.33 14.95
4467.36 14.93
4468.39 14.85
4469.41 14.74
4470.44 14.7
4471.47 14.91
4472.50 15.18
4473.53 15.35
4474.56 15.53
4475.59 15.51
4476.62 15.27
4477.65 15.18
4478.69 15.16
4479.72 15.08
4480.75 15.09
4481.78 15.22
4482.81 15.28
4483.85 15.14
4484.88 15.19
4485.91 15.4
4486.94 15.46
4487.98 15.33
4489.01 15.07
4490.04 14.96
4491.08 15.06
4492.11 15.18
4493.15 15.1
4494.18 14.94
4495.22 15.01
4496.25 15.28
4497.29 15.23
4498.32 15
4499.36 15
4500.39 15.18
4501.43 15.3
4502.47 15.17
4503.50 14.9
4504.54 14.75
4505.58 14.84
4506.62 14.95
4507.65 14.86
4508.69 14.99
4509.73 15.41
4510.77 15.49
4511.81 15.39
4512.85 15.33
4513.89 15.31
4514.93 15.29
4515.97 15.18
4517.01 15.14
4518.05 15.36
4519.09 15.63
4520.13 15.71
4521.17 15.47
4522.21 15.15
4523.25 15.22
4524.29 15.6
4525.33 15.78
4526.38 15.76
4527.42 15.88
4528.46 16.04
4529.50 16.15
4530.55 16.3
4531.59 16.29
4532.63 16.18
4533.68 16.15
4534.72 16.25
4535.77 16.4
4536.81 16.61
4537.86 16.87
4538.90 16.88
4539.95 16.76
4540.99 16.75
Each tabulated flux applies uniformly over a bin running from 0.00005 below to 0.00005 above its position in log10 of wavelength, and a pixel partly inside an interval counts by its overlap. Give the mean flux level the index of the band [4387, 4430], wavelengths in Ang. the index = 14.6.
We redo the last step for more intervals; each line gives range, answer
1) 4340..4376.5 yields 15.5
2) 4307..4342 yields 15.3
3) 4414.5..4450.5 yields 14.6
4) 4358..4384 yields 15.3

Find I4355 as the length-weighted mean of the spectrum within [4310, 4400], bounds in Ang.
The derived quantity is 15.2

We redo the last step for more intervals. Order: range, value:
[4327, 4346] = 15.2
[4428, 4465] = 14.9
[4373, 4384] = 15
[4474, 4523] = 15.2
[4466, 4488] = 15.2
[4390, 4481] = 14.8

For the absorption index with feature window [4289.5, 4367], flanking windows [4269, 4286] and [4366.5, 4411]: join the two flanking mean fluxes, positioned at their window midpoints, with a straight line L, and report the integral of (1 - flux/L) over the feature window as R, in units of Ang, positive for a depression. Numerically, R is -2.7 Ang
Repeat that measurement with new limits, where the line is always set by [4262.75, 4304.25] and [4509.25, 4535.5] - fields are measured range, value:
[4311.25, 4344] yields 0.0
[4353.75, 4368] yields -0.2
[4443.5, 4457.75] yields 0.7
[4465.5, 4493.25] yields 0.8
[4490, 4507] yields 0.6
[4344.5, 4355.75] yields -0.1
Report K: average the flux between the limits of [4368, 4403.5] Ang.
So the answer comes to 14.9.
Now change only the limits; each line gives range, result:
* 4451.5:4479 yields 15.1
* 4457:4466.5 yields 15.1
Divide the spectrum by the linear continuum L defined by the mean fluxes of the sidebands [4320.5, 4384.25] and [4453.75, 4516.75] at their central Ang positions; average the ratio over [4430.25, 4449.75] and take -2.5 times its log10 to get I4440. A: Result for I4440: 0.04 mag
